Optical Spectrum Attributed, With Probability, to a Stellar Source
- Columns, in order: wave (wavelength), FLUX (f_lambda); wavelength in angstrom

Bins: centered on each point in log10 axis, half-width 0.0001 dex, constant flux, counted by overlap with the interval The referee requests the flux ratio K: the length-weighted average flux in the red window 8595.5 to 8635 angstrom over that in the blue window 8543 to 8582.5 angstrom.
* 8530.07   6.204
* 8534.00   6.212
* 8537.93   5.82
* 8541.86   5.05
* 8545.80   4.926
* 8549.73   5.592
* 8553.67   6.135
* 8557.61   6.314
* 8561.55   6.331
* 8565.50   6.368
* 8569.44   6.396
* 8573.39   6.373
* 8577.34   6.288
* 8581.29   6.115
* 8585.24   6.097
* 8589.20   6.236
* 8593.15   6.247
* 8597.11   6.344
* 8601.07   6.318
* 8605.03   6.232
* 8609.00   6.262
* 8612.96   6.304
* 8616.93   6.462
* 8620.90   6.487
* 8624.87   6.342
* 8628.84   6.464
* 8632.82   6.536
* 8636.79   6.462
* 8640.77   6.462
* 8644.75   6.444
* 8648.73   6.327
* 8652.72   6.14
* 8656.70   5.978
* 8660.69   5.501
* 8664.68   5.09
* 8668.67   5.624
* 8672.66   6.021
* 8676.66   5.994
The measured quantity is 1.05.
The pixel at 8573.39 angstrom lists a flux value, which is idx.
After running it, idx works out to 6.373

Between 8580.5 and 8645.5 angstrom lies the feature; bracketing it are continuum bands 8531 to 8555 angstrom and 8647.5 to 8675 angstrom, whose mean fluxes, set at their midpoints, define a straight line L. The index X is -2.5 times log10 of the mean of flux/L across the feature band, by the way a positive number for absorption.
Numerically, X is -0.110 mag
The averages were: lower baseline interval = 5.63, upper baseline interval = 5.8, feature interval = 6.34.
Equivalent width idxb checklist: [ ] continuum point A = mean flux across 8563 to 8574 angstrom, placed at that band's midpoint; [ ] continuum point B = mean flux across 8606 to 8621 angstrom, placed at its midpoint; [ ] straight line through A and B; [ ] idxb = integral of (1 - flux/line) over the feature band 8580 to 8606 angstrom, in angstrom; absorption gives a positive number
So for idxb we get 0.5 angstrom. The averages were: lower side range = 6.38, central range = 6.23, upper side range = 6.35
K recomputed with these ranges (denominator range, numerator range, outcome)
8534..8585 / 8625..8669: 1.02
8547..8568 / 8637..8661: 1.02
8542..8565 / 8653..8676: 0.98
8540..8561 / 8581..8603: 1.10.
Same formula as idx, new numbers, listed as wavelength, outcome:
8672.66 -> 6.021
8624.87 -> 6.342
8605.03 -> 6.232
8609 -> 6.262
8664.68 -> 5.09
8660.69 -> 5.501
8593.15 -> 6.247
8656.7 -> 5.978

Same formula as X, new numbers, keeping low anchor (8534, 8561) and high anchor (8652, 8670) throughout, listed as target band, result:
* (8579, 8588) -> -0.08 mag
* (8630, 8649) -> -0.14 mag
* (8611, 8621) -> -0.13 mag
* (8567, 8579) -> -0.12 mag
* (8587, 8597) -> -0.10 mag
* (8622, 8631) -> -0.14 mag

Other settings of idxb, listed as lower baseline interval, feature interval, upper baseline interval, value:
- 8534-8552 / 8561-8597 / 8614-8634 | -2.3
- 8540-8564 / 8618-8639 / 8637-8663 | -1.4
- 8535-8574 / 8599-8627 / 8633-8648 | -0.3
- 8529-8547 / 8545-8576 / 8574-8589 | -0.9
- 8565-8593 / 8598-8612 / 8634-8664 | -0.1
